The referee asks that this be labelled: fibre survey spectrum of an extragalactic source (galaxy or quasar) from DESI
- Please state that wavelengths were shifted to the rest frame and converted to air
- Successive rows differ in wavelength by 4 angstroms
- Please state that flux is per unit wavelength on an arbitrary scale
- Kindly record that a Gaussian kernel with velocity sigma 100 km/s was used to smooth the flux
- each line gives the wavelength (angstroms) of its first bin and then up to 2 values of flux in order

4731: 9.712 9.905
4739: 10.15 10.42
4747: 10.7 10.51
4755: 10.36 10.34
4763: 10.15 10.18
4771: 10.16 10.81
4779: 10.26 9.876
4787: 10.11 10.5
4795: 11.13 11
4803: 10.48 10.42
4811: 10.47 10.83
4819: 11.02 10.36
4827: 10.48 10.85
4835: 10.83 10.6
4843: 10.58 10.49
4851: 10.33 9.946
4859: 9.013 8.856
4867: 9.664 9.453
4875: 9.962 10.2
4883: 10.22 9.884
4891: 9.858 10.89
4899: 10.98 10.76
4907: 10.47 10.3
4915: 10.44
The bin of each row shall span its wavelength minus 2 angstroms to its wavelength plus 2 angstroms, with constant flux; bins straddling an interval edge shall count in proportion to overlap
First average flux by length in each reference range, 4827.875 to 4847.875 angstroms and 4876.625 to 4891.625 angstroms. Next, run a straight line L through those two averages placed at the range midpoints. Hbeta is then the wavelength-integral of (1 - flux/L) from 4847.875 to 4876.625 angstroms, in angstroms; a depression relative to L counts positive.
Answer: 2.0 angstroms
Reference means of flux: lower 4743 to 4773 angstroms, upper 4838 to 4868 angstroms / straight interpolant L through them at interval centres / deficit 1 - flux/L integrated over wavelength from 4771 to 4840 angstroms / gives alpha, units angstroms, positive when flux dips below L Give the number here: -3.0 angstroms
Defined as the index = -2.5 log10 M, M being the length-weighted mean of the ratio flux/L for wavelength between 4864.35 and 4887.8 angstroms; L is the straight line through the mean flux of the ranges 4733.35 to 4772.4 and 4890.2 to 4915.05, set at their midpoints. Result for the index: 0.07 mag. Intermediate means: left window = 10.3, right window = 10.6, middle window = 9.87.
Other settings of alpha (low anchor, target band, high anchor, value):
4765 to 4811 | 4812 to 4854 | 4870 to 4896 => -1.44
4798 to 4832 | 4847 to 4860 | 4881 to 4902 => 0.72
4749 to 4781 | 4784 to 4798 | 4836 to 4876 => -0.46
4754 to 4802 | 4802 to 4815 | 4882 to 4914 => -0.12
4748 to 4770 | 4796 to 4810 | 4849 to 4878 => -0.88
